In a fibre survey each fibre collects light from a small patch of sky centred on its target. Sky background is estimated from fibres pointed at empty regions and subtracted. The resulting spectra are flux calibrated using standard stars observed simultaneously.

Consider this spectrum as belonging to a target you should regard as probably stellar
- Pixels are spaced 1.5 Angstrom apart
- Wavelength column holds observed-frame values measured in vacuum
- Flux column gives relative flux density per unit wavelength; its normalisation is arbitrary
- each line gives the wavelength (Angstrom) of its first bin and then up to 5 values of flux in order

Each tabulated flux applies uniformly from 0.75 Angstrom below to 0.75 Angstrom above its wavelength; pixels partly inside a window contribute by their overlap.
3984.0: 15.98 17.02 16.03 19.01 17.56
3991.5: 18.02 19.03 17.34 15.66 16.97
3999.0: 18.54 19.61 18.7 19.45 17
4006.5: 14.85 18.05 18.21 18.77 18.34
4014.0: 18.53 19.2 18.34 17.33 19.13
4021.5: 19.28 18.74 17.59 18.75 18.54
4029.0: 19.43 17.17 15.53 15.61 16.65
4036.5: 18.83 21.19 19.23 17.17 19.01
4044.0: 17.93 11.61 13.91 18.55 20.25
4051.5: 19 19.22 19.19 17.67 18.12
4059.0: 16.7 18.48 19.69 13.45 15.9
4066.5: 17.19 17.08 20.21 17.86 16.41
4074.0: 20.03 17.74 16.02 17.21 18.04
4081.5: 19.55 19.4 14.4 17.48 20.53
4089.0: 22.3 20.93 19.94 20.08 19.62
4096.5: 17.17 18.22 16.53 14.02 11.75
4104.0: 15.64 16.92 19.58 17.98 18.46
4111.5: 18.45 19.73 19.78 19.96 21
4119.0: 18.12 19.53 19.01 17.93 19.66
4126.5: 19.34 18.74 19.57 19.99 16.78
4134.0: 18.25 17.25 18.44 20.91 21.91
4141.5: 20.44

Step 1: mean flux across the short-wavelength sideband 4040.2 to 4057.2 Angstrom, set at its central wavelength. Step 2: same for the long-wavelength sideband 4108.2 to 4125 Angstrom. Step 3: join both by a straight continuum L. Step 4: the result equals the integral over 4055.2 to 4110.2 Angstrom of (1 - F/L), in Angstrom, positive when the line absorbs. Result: 1.75 Angstrom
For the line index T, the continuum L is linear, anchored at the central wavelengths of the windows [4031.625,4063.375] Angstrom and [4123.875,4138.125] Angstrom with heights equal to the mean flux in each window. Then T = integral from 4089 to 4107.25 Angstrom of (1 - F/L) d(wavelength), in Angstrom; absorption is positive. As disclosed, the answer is 0.6 Angstrom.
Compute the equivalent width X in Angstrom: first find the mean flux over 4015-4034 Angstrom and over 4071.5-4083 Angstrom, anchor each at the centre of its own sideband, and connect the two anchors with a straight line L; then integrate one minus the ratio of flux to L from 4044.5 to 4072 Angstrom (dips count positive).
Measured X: 0.84 Angstrom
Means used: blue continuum 18.1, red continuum 18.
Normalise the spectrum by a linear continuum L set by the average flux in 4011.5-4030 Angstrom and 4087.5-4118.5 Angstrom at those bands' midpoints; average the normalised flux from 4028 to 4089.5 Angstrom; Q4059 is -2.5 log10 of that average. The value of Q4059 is 0.04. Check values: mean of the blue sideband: 18.6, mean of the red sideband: 18.5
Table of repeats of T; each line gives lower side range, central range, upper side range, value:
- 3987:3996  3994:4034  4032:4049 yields -1.1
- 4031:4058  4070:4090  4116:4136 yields -0.1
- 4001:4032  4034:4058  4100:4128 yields 0.3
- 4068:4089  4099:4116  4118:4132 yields 1.3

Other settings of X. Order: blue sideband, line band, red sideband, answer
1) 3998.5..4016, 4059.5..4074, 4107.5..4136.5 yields 0.9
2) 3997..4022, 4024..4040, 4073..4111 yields 0.1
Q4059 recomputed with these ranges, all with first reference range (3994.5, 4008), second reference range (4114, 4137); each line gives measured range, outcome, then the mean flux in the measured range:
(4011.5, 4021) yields -0.04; 18.5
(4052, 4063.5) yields 0.01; 18.1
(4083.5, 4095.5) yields -0.05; 19.4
